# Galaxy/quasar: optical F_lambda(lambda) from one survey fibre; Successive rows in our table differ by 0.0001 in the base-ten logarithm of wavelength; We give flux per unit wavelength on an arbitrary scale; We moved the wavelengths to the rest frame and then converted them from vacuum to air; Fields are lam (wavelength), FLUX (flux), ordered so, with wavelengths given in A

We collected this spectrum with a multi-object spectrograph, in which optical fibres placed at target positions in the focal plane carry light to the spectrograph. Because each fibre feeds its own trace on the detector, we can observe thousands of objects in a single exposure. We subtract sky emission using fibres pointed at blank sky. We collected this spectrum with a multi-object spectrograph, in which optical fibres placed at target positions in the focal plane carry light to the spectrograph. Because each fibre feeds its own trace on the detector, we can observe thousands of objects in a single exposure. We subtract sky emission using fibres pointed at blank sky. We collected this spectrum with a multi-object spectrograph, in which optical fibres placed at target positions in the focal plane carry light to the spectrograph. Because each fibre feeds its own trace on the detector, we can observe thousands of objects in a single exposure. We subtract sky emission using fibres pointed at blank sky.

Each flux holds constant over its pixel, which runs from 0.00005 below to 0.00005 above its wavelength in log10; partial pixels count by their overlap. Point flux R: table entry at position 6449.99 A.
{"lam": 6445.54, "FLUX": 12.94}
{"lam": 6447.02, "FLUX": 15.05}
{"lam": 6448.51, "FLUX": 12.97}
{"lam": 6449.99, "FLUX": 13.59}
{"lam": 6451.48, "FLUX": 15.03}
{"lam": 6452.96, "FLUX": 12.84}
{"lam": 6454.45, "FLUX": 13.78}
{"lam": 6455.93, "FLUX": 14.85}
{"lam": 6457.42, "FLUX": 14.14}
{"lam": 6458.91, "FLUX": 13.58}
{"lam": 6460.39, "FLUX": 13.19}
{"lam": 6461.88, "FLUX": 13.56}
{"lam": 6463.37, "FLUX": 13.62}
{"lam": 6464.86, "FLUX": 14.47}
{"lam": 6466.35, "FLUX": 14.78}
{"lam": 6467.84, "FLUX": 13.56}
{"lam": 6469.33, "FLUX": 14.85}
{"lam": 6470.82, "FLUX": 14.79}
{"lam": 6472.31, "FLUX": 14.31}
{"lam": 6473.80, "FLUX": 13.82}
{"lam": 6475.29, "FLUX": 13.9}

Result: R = 13.59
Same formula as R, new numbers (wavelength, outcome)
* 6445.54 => 12.94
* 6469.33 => 14.85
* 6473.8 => 13.82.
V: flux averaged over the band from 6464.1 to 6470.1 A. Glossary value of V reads 14.4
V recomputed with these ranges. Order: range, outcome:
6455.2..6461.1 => 13.9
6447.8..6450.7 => 13.3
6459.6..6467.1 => 13.9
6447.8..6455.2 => 13.7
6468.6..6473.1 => 14.6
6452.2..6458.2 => 13.9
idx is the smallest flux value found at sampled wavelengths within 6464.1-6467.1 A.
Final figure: 14.47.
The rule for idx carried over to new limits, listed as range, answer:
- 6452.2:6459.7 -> 12.84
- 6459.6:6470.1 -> 13.19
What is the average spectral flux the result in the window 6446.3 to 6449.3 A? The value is 14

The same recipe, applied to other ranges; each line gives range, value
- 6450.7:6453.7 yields 13.9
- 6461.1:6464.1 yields 13.6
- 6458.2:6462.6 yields 13.5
